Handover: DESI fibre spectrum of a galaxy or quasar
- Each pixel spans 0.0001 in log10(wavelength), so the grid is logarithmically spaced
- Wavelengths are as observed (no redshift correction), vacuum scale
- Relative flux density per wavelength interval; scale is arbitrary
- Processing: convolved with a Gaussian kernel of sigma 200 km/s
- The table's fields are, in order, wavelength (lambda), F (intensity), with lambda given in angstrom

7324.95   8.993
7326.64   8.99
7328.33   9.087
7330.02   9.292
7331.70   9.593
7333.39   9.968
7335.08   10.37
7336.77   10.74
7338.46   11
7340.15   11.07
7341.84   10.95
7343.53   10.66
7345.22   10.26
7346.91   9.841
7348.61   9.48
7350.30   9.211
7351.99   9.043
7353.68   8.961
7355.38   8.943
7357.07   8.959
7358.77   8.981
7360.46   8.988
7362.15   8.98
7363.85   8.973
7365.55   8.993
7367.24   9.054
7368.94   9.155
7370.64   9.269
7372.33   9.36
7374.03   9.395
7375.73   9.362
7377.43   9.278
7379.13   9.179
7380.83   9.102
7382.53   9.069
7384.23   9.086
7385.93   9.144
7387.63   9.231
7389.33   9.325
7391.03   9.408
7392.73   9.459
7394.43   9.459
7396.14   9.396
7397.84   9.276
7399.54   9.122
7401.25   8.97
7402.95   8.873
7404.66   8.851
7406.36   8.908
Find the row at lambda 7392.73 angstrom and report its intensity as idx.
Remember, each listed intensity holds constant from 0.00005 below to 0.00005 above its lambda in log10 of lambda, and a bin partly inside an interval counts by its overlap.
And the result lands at 9.459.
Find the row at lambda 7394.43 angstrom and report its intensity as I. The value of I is 9.459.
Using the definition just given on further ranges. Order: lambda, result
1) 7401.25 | 8.97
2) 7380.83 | 9.102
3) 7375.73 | 9.362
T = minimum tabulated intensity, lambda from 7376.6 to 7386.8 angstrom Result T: 9.069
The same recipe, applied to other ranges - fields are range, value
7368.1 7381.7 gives 9.102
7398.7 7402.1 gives 8.97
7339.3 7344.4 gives 10.66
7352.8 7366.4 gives 8.943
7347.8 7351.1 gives 9.211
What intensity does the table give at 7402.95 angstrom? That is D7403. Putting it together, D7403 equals 8.873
